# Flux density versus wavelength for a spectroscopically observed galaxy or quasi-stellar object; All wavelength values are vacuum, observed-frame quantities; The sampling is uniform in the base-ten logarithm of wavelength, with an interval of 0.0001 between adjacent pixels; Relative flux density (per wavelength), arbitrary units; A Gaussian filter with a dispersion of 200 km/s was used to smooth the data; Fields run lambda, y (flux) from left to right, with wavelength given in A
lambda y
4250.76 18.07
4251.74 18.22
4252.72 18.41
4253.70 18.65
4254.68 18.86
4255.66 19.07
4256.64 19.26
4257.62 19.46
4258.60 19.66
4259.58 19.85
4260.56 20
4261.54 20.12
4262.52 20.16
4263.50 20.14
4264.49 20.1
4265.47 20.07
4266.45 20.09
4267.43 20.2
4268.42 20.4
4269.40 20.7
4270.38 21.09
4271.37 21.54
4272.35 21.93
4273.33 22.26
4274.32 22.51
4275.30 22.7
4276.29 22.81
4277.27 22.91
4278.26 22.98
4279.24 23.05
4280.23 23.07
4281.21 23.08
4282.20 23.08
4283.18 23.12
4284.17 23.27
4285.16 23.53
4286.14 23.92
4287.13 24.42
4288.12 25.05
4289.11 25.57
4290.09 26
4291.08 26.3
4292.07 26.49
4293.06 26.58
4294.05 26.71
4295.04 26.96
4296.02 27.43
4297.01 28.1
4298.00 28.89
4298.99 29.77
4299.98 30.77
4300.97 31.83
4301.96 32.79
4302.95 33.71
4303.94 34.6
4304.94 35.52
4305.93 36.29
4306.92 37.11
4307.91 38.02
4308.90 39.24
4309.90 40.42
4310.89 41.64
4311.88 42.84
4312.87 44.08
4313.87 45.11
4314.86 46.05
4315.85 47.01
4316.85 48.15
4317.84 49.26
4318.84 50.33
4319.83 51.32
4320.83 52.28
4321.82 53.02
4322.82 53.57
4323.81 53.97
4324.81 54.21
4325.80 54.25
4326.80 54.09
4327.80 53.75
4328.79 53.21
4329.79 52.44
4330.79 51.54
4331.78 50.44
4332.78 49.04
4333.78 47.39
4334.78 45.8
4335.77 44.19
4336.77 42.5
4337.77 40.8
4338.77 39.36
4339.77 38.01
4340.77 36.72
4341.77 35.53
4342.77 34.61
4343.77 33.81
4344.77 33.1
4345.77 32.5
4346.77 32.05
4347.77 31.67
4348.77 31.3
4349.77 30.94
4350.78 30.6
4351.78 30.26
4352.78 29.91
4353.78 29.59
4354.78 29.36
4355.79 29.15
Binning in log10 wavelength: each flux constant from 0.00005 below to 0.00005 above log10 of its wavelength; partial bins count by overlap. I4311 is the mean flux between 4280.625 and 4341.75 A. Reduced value 38.8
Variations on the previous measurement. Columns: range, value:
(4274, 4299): 24.9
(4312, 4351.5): 44.2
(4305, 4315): 40.7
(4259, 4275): 20.7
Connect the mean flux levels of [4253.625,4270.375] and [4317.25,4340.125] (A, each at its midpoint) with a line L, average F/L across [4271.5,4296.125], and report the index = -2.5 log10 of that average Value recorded 0.214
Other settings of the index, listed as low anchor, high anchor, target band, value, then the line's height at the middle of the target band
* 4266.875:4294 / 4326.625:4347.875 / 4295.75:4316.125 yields -0.15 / 31.9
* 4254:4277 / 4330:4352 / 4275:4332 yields -0.20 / 29.6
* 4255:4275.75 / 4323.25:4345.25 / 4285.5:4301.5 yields 0.13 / 30.7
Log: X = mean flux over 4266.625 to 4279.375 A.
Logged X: 21.9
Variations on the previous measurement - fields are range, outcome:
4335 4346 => 37.7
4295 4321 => 38.9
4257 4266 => 19.9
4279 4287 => 23.3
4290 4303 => 28.7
